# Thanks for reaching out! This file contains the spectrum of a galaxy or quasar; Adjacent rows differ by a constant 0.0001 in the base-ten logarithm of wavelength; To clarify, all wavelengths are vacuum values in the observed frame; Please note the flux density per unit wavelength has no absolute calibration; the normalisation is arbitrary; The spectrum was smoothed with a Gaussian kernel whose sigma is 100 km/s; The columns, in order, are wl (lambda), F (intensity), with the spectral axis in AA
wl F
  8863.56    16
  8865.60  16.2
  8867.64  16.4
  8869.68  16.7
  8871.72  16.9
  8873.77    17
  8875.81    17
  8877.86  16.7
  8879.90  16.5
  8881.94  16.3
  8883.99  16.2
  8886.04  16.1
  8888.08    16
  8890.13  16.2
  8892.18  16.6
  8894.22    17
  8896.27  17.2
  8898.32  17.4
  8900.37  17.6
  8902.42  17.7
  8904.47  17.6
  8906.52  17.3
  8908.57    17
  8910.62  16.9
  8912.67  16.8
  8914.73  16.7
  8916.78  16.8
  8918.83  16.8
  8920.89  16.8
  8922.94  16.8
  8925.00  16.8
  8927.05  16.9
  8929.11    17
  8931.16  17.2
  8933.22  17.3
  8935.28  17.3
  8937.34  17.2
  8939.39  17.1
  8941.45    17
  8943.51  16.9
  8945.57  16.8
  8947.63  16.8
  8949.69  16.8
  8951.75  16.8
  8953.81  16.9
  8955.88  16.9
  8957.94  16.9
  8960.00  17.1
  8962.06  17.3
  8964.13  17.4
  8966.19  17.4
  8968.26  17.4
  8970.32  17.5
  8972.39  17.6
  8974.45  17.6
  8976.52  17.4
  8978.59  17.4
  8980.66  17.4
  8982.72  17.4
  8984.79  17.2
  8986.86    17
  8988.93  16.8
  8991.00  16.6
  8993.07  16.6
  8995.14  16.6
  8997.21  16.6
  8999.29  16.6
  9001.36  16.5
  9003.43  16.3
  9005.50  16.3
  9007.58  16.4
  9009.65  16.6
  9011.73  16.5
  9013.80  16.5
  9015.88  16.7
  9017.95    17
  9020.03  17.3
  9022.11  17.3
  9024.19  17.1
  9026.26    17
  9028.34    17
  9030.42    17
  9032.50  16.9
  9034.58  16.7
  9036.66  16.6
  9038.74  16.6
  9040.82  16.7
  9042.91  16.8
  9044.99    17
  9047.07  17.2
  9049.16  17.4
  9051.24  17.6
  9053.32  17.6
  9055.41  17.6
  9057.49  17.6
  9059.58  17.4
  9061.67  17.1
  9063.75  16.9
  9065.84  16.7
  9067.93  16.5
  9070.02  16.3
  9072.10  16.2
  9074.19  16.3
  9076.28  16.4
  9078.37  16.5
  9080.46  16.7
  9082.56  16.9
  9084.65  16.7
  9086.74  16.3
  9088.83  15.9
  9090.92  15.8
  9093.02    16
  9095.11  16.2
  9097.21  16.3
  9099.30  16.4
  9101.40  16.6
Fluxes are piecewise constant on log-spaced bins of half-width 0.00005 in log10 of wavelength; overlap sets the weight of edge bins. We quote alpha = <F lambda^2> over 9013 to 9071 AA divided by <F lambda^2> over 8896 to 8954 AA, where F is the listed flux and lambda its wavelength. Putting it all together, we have 1.02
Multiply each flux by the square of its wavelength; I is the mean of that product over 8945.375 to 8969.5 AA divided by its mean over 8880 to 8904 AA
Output 1.03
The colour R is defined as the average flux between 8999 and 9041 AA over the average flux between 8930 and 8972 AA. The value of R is 1.0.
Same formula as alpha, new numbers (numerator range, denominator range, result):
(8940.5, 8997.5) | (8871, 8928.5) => 1.03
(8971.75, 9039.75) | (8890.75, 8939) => 1.01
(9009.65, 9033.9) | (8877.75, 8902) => 1.04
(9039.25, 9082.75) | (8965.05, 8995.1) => 1.00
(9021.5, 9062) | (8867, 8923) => 1.05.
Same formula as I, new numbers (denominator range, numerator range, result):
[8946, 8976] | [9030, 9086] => 1.00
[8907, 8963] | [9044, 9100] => 1.02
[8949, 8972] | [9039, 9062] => 1.03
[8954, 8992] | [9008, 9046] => 0.99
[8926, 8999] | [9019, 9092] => 1.01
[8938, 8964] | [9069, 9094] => 0.99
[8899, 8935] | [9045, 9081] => 1.03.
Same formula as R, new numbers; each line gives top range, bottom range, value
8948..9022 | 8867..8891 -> 1.03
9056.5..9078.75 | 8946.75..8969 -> 0.98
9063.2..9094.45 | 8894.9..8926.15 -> 0.96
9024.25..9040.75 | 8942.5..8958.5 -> 1.00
